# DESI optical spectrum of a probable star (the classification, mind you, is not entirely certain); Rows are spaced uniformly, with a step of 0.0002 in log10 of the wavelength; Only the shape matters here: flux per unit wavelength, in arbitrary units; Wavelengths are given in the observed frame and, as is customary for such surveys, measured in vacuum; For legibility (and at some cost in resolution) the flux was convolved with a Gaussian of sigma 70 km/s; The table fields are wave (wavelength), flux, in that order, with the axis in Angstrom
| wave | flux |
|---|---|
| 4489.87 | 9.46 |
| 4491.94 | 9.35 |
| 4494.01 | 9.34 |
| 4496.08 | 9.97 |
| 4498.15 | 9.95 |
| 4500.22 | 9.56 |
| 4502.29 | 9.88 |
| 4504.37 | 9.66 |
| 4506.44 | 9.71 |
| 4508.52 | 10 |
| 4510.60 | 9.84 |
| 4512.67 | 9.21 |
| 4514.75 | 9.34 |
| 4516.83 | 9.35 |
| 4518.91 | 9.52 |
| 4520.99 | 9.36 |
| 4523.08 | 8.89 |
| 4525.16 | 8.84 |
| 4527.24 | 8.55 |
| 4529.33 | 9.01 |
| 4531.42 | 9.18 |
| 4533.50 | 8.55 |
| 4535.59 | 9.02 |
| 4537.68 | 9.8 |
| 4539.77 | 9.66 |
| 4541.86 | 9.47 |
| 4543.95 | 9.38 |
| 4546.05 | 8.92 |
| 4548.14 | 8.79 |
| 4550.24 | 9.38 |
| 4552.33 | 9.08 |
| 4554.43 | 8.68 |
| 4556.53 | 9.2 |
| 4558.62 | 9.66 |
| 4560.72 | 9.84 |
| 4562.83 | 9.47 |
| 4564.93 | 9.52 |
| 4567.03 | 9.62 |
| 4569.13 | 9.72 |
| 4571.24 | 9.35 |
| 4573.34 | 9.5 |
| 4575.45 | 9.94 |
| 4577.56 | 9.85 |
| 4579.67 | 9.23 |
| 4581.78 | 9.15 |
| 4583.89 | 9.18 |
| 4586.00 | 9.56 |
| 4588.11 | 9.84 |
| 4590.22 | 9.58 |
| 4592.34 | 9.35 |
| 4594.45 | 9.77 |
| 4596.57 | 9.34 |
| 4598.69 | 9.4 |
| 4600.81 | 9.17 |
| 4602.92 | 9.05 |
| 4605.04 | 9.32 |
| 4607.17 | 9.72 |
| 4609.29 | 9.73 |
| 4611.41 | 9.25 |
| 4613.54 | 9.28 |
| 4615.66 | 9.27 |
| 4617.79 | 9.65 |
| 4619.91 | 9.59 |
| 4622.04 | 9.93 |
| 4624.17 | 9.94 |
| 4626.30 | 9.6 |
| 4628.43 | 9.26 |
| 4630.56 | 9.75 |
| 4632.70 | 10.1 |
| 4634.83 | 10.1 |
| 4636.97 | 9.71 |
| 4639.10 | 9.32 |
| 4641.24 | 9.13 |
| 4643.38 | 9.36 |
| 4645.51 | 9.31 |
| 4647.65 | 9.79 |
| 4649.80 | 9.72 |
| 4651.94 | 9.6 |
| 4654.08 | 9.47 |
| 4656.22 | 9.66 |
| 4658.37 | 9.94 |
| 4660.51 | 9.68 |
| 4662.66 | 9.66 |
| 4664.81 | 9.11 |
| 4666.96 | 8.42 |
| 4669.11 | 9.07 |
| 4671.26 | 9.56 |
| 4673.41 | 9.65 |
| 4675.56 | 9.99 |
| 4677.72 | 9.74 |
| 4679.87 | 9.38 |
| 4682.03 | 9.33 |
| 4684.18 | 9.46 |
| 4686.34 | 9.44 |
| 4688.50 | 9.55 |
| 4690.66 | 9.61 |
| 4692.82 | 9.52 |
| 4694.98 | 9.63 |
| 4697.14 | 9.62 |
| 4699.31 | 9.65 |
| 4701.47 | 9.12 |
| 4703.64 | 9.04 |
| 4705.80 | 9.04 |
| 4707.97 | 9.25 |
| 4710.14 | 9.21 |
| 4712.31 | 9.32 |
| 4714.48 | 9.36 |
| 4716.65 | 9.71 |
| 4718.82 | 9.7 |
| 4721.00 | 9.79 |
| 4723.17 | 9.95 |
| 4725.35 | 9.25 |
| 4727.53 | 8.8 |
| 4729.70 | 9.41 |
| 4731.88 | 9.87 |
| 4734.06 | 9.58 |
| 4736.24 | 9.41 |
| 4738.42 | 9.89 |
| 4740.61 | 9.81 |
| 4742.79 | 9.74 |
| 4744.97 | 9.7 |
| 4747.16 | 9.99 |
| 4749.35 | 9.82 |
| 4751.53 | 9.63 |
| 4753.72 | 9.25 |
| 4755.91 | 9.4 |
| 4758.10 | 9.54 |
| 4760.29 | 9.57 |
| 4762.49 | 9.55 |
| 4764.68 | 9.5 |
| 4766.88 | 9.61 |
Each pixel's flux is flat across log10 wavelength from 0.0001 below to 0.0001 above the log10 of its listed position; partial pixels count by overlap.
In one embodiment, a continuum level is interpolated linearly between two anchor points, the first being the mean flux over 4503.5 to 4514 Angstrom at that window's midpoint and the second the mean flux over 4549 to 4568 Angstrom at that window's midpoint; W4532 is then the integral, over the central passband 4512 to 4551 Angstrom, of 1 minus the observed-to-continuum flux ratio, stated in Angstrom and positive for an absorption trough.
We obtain 1.5 Angstrom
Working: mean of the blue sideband 9.68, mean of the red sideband 9.38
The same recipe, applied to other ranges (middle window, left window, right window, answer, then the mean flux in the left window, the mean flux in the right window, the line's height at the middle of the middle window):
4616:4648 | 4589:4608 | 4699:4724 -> -0.7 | 9.41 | 9.42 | 9.41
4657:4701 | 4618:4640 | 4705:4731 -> 0.2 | 9.73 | 9.41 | 9.55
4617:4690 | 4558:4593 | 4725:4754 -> 0.1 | 9.55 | 9.6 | 9.57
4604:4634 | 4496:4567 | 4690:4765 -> -0.6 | 9.36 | 9.52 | 9.43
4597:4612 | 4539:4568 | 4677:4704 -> 0.0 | 9.33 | 9.48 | 9.38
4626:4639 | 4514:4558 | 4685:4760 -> -0.5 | 9.15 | 9.52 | 9.34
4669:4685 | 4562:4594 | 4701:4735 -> -0.2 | 9.53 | 9.4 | 9.44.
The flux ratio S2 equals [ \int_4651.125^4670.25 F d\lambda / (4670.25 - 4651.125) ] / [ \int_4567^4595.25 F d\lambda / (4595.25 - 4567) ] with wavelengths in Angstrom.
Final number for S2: 1.0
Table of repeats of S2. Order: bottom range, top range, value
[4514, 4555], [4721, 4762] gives 1.05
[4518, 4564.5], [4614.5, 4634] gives 1.05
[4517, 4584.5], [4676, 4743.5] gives 1.02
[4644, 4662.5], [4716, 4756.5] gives 1.00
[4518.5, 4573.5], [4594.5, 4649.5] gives 1.03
